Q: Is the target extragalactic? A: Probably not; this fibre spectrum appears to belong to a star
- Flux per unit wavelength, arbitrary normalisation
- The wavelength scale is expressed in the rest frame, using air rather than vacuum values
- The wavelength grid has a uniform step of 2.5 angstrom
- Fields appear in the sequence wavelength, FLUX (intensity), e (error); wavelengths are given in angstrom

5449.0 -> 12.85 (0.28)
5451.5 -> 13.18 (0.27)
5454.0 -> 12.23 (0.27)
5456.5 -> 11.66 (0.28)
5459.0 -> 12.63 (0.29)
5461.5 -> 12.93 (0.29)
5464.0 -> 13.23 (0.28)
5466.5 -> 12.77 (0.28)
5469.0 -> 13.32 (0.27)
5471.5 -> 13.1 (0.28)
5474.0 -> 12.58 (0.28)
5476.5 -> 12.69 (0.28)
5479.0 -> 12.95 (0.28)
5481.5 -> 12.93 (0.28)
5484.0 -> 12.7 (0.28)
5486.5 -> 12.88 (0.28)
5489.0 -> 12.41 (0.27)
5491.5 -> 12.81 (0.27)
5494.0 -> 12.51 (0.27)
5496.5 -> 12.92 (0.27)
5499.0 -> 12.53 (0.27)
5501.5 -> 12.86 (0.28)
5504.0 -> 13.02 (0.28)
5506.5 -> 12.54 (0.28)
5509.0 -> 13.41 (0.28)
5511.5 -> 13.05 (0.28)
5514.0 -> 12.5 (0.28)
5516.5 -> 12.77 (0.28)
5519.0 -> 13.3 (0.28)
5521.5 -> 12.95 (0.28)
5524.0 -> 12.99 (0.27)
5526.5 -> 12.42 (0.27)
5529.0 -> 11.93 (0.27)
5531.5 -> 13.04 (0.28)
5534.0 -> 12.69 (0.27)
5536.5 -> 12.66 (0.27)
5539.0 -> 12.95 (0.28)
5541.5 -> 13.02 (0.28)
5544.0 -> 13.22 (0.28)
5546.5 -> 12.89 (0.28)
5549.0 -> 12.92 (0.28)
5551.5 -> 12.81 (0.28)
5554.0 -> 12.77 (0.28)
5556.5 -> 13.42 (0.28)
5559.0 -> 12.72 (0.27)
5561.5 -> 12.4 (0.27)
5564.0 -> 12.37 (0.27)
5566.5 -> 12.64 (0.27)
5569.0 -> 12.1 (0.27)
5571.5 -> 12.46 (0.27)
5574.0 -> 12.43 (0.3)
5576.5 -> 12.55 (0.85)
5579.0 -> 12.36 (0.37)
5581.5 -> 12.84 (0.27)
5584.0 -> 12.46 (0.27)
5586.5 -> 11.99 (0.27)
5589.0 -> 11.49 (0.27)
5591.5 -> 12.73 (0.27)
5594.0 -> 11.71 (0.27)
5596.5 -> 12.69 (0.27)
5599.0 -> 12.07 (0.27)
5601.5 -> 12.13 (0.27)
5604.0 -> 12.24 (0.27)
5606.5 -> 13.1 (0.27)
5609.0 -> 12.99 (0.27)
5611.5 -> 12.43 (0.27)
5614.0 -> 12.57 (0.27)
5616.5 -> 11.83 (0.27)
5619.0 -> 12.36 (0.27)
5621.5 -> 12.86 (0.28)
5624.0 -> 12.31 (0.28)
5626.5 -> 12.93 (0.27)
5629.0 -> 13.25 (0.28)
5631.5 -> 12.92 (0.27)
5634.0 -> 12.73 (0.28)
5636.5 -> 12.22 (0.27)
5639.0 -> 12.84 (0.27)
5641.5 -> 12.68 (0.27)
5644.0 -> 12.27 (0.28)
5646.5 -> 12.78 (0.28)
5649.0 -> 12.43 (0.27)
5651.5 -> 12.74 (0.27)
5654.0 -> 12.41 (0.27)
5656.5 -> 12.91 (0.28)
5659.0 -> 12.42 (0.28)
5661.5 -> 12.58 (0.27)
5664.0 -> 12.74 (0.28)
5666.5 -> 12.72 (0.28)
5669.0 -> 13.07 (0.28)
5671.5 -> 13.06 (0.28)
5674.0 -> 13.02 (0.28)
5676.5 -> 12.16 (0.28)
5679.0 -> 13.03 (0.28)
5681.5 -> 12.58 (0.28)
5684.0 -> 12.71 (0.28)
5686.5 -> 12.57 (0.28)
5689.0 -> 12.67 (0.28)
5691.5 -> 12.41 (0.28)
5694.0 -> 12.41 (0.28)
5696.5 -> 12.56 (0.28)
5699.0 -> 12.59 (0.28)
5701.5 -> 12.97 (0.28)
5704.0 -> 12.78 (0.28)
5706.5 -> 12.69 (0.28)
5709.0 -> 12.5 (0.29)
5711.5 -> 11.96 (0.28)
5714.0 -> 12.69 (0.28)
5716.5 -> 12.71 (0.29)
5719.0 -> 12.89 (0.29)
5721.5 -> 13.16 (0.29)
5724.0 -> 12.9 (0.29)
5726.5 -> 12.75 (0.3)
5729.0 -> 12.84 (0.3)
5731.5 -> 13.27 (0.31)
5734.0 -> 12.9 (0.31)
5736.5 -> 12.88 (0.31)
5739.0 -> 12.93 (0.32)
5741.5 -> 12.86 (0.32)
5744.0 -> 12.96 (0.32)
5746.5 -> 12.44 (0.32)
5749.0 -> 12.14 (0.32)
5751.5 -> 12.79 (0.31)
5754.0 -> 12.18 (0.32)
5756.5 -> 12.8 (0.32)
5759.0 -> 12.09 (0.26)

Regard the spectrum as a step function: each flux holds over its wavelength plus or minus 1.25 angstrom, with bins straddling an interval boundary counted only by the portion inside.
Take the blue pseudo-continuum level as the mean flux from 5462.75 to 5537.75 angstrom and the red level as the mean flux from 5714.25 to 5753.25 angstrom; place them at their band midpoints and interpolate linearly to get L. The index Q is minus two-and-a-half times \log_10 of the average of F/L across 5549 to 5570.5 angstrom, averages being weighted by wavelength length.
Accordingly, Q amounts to 0.01 mag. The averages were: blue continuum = 12.8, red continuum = 12.8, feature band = 12.7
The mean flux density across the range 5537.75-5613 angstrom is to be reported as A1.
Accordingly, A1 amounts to 12.6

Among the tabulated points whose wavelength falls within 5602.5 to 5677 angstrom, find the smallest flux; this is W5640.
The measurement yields 11.83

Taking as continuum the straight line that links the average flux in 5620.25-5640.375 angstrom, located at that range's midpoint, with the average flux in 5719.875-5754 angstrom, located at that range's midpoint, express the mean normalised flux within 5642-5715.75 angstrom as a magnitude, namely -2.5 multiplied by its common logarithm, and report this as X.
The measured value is 0.01 mag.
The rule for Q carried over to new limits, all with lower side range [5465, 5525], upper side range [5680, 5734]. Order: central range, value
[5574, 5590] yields 0.04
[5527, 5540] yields 0.02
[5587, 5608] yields 0.04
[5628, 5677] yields 0.00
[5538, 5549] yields -0.02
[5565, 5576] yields 0.03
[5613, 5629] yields 0.02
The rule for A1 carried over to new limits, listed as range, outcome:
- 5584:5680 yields 12.6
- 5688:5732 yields 12.7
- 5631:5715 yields 12.6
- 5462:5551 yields 12.8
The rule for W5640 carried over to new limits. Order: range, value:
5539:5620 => 11.49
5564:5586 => 12.1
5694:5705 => 12.41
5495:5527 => 12.42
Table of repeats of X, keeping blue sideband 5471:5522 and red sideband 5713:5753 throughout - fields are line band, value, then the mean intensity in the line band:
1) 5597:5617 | 0.03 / 12.5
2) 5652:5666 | 0.02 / 12.6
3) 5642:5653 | 0.02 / 12.6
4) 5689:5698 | 0.03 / 12.5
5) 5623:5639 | 0.01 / 12.7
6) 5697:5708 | 0.01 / 12.7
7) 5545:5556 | -0.01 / 12.9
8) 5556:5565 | 0.01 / 12.7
